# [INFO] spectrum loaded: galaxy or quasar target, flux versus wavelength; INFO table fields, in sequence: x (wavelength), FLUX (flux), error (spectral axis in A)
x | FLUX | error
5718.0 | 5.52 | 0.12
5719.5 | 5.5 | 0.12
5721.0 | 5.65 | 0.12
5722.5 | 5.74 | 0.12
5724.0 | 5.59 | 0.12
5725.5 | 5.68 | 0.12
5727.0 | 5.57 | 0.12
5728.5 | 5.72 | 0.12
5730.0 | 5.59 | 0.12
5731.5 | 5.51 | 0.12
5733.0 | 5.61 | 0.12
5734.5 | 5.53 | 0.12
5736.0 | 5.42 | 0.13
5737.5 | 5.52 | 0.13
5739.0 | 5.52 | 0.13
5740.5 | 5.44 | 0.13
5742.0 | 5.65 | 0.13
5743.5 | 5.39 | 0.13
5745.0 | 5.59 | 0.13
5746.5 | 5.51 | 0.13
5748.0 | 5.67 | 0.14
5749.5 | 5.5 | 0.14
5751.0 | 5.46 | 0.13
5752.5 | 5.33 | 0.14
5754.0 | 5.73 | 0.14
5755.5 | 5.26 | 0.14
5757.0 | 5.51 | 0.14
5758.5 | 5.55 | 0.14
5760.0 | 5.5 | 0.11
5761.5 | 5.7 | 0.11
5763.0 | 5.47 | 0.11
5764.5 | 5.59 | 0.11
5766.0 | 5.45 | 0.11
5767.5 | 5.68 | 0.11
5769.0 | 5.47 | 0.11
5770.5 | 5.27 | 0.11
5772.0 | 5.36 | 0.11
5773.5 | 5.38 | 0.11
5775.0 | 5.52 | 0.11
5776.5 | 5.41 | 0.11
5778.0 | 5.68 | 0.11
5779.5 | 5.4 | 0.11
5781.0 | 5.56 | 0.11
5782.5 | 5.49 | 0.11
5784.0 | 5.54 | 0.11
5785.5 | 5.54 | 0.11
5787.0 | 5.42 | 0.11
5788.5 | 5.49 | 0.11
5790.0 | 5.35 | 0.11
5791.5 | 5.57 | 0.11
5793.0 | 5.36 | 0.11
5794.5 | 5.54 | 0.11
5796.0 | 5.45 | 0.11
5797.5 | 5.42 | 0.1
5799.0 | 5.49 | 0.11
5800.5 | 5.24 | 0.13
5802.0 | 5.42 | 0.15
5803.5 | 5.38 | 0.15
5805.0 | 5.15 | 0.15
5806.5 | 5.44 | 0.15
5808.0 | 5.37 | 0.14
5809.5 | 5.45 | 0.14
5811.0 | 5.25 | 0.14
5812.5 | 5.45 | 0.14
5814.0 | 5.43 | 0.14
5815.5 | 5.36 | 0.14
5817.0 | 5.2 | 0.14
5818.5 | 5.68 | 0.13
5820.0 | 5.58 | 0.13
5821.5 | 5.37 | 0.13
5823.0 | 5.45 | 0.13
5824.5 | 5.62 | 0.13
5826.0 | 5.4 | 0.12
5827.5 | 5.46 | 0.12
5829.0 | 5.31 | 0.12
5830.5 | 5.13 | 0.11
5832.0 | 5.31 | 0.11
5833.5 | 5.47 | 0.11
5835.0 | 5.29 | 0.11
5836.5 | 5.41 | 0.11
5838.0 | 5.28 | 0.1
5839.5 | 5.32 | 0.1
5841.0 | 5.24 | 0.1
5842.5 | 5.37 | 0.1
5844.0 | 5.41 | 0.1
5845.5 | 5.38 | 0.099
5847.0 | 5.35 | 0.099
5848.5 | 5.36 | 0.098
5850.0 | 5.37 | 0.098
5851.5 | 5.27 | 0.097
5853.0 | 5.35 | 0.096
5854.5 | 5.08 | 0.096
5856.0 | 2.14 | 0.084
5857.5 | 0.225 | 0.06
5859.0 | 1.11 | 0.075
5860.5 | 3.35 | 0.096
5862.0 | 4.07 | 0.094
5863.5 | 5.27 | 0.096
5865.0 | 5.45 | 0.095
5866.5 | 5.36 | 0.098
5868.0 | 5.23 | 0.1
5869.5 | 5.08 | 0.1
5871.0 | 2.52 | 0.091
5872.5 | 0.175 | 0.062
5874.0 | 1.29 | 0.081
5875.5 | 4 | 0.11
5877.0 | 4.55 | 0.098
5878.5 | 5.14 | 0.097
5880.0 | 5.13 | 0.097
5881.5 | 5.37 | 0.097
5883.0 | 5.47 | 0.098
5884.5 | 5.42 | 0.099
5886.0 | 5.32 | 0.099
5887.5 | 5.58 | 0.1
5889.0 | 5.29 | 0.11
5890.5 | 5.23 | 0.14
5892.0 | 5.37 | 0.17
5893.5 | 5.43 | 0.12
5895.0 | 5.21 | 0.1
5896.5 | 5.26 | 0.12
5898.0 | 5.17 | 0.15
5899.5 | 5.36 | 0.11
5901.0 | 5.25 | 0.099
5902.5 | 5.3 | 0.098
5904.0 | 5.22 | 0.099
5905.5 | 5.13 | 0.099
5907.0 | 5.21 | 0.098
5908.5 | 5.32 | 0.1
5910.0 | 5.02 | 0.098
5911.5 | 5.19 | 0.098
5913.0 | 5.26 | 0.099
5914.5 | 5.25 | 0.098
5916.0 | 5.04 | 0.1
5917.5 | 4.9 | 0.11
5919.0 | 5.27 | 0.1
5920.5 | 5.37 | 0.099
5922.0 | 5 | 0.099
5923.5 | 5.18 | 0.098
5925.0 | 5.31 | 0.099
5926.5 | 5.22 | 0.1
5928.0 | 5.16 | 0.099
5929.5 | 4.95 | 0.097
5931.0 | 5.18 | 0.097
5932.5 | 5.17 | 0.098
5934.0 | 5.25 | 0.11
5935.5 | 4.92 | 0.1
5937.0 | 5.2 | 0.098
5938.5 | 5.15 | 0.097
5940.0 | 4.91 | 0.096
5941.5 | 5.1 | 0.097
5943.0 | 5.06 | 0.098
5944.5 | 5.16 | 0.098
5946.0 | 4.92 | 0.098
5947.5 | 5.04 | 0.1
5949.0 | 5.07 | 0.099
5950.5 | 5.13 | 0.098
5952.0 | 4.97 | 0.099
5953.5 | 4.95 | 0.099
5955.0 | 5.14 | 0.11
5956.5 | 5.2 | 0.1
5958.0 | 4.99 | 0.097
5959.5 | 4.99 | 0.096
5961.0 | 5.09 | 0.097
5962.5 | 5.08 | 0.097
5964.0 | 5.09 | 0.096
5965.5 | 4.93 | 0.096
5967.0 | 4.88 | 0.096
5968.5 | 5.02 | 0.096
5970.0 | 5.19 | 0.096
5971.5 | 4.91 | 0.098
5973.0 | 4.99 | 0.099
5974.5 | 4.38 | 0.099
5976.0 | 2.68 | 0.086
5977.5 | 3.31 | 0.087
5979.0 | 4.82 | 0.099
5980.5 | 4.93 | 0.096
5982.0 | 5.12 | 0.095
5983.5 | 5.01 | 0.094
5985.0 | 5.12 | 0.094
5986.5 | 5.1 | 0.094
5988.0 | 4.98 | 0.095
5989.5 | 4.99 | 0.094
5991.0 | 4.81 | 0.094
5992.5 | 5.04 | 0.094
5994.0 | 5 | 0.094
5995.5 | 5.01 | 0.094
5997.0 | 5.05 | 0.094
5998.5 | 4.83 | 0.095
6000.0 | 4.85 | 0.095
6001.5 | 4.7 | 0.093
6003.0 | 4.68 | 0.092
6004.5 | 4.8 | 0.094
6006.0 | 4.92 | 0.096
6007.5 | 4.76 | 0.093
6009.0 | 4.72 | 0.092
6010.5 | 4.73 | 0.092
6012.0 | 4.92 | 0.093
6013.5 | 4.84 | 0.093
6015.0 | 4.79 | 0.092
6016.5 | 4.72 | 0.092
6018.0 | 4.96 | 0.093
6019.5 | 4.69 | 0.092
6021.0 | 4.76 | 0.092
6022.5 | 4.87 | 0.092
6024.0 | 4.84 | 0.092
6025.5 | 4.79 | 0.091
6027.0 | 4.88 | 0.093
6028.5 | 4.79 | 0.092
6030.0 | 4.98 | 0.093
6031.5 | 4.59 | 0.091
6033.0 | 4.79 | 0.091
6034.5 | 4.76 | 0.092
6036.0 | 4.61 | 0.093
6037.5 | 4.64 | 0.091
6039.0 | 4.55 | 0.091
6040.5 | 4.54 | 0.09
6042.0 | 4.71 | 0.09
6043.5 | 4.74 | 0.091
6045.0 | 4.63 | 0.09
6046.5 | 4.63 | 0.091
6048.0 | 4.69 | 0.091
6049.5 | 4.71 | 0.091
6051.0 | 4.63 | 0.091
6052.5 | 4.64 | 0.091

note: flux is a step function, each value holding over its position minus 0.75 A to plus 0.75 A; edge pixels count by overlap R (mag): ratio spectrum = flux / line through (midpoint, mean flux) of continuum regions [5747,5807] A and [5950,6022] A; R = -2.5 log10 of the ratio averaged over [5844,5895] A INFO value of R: 0.17 mag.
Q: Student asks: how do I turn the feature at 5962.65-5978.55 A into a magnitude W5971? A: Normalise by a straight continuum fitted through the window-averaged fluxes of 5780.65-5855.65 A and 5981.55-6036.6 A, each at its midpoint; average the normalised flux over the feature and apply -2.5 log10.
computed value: 0.091 mag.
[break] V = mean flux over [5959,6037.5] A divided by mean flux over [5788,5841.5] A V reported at 0.9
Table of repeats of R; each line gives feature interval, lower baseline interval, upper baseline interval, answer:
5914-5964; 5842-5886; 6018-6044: -0.14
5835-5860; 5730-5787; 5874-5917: 0.16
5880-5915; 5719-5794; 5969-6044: -0.04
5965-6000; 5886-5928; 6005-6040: 0.03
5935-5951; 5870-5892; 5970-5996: -0.11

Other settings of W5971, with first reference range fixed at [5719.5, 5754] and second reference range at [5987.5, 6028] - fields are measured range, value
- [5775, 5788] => -0.01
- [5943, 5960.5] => -0.01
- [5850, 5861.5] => 0.48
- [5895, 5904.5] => -0.03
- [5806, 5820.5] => -0.01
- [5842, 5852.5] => -0.02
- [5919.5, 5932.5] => -0.02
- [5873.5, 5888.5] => 0.08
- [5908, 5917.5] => -0.01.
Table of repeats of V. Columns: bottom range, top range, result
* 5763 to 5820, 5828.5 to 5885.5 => 0.83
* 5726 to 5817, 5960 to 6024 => 0.88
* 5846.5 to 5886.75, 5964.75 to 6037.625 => 1.14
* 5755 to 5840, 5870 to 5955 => 0.91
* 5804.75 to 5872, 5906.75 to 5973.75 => 1.04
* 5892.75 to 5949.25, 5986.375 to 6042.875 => 0.93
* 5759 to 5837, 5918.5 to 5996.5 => 0.91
